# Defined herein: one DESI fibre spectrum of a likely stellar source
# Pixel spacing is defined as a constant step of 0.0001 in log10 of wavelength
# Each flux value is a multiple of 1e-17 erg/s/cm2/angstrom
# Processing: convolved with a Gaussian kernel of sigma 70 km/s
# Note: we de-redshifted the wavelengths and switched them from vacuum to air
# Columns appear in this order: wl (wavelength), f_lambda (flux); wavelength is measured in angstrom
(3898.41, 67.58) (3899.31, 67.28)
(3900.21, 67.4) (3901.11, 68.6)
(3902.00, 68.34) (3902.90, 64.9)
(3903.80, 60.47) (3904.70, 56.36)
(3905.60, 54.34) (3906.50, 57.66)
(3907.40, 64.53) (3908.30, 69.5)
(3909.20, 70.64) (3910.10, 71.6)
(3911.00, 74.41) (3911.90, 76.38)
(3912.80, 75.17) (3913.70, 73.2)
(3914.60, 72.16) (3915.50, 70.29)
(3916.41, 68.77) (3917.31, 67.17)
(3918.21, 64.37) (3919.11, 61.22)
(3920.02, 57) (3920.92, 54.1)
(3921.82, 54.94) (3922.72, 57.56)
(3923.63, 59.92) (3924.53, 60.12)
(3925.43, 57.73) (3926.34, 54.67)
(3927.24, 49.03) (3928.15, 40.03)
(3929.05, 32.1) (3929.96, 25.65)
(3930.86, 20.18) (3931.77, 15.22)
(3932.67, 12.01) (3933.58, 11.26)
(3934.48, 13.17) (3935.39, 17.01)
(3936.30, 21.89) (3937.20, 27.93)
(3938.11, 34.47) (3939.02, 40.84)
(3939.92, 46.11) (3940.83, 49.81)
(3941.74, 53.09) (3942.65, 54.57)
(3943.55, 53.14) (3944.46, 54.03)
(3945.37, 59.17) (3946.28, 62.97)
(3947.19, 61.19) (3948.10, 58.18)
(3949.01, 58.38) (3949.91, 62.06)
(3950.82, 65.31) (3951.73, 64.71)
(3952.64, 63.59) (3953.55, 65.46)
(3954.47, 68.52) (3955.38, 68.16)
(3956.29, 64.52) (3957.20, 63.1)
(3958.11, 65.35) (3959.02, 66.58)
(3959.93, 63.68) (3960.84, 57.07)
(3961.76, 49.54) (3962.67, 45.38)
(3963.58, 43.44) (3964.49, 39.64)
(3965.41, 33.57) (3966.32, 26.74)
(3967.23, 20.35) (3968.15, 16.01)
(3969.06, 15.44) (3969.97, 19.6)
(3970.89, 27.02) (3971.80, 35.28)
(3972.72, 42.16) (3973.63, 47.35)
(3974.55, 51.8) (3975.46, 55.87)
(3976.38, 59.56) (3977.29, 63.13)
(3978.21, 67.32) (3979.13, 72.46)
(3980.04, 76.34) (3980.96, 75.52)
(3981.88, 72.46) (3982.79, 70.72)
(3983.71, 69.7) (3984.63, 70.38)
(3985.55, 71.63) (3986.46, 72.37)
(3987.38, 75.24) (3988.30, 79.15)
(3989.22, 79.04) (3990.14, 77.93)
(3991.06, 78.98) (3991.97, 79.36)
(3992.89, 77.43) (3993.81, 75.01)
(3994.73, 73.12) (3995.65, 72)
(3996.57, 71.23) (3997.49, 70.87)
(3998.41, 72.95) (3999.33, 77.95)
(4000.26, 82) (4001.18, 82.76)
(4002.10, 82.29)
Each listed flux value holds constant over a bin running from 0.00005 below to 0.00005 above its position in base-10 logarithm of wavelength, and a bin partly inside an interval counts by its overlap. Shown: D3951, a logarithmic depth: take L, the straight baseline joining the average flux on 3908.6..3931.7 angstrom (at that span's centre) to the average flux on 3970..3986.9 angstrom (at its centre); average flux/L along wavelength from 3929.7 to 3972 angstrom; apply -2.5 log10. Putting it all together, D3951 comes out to 0.32 mag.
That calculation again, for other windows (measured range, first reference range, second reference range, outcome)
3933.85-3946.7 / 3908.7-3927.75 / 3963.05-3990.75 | 0.405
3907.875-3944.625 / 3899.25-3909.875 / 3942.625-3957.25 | 0.260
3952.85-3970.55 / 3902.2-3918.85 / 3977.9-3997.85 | 0.457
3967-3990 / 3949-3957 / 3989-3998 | 0.256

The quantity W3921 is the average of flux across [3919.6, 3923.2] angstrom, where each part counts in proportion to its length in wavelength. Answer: 55.9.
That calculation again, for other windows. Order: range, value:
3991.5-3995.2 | 76.4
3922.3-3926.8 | 58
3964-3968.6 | 27.4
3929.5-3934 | 16.9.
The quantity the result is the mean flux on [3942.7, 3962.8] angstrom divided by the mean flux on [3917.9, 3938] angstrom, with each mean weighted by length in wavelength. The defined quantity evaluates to 1.56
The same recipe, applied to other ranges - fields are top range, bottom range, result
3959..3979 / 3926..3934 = 1.50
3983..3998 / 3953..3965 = 1.28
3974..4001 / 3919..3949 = 1.66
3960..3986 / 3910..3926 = 0.77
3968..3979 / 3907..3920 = 0.62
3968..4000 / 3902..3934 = 1.15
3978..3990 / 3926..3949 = 1.88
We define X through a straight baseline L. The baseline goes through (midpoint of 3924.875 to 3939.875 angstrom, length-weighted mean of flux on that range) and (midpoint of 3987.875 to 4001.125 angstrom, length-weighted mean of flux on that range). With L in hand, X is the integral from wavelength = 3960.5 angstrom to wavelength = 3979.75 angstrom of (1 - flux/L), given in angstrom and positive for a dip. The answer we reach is 5.3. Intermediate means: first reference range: 30.2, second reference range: 76.4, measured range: 42.5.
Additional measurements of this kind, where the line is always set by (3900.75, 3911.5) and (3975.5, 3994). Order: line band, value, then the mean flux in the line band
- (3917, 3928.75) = 1.8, 56.3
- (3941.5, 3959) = 2.0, 61.6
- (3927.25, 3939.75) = 7.8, 25.4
